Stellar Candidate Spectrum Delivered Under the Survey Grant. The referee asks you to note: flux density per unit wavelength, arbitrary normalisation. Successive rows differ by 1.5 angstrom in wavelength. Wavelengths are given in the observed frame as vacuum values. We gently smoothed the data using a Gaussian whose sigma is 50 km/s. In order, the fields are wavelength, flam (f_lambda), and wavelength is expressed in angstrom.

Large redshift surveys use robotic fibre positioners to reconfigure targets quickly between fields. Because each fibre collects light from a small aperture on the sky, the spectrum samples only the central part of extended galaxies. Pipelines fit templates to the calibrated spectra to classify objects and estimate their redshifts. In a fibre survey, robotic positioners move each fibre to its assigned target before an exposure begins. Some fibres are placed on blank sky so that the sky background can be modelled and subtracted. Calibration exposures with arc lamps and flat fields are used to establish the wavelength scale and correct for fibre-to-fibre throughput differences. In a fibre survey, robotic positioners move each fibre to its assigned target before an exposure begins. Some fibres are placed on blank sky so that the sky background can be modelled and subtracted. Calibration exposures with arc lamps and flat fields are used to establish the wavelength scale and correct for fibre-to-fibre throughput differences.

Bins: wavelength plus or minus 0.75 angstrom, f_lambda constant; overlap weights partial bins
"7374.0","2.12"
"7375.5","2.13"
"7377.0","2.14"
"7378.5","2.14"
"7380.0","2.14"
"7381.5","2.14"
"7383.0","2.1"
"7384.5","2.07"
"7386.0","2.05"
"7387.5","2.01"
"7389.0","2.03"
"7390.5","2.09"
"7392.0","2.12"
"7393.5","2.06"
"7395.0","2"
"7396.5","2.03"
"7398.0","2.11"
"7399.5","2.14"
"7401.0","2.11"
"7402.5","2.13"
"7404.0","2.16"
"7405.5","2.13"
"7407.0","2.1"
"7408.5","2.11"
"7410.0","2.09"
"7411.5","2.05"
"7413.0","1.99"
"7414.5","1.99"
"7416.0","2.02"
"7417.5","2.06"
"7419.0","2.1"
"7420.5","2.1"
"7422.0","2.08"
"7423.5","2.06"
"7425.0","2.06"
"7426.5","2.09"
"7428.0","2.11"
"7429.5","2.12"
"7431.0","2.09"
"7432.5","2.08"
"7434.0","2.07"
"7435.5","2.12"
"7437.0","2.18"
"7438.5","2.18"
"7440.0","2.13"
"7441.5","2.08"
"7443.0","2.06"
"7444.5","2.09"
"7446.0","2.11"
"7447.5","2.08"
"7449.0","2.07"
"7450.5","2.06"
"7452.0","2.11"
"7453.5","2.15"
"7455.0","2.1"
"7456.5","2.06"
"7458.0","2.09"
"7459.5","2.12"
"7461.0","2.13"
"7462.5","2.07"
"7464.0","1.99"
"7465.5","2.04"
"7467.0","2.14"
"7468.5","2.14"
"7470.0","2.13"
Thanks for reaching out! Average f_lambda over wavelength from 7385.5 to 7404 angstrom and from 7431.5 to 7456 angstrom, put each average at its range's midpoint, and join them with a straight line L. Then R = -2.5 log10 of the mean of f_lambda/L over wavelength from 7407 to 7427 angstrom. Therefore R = 0.01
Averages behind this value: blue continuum 2.08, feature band 2.06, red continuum 2.1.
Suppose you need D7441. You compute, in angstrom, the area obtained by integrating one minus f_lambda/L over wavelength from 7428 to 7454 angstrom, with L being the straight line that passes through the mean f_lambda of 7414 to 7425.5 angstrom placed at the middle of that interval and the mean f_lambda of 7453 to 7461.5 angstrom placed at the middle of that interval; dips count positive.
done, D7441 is -0.2 angstrom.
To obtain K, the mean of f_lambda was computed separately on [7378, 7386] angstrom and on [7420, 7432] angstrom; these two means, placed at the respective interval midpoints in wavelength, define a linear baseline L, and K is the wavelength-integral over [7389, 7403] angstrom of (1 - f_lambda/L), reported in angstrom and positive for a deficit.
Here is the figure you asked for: 0.1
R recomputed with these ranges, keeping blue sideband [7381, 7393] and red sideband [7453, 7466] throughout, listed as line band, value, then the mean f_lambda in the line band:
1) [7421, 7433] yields 0.00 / 2.09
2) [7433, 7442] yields -0.02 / 2.13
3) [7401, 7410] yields -0.02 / 2.12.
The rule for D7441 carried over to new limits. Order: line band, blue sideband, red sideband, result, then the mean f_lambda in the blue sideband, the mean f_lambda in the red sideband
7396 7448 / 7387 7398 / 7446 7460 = -0.5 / 2.05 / 2.09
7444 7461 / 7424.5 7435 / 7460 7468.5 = -0.1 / 2.09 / 2.08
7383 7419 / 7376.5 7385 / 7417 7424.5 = 0.5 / 2.12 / 2.08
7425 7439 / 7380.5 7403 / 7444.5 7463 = -0.1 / 2.08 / 2.1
